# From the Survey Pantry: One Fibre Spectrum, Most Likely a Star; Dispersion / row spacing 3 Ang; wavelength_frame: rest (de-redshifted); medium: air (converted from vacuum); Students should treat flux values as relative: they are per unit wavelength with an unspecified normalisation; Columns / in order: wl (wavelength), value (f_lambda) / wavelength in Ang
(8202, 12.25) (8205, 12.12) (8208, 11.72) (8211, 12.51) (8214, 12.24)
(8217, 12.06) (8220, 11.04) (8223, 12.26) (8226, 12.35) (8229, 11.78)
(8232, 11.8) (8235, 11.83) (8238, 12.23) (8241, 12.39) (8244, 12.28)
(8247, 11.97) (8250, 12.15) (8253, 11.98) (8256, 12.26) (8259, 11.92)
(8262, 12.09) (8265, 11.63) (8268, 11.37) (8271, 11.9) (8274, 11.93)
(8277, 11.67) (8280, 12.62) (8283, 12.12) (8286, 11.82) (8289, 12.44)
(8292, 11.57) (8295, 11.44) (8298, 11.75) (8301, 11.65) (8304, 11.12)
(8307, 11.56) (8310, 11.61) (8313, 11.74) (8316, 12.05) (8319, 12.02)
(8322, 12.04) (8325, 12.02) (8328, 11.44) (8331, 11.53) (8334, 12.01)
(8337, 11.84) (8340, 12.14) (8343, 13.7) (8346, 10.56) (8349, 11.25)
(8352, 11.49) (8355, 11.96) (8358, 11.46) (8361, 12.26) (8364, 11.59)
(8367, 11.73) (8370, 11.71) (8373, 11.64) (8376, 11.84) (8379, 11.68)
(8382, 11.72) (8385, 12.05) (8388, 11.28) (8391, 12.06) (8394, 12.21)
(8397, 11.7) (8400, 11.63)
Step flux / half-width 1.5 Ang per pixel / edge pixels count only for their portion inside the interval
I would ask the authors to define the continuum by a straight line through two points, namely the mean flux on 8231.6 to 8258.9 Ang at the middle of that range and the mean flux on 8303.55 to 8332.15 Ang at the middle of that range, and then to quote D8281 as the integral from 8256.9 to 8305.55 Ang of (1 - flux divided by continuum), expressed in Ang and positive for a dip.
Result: 0.4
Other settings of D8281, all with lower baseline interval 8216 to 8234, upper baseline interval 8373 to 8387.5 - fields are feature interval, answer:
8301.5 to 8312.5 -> 0.32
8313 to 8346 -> -0.54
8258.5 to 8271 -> 0.10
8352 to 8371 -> 0.03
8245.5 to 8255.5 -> -0.17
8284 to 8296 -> -0.02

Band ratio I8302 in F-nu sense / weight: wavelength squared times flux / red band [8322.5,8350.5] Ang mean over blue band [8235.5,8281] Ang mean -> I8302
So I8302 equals 1.0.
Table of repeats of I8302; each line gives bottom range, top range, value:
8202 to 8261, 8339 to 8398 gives 1.01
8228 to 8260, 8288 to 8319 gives 0.98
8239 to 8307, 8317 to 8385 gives 1.01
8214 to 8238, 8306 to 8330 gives 1.01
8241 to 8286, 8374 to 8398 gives 1.01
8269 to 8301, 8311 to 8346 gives 1.02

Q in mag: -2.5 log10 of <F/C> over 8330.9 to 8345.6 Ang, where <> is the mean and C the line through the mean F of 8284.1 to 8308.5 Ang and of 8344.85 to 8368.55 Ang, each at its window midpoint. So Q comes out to -0.05 mag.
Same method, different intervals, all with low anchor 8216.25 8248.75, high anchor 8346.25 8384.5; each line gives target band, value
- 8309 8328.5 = -0.01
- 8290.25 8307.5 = 0.03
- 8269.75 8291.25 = -0.02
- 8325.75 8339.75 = 0.00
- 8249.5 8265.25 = -0.01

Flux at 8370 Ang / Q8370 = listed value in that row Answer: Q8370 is 11.71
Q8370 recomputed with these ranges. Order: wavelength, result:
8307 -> 11.56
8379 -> 11.68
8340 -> 12.14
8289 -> 12.44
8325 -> 12.02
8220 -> 11.04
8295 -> 11.44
